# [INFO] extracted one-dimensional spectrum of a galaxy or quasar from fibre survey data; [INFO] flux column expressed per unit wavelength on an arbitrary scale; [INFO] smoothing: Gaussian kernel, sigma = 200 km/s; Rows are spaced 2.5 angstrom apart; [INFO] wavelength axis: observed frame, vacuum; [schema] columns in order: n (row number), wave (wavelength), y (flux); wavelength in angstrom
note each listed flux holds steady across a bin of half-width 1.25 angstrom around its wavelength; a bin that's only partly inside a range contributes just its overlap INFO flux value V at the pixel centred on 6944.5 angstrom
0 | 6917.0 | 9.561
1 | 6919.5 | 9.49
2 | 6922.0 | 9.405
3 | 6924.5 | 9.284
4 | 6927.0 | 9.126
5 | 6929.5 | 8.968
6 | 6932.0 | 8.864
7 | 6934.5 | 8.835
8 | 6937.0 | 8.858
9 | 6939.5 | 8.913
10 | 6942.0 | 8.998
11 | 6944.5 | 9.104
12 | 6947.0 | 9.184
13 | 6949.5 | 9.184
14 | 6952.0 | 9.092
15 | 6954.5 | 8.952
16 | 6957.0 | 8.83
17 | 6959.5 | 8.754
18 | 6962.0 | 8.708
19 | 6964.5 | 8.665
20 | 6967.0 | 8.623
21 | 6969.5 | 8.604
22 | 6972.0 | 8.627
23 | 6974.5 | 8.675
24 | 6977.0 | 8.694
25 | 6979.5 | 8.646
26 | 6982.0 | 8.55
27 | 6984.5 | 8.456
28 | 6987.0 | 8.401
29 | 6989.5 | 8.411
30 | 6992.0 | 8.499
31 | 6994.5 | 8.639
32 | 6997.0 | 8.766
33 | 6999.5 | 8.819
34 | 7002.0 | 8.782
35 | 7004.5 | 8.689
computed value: 9.104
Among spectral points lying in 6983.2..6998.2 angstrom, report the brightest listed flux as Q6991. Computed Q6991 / 8.766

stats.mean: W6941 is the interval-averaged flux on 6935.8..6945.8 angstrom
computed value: 8.97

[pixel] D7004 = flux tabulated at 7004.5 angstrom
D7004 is 8.689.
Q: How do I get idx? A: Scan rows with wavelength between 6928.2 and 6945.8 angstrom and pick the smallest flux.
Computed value 8.835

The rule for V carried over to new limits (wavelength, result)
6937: 8.858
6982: 8.55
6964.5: 8.665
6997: 8.766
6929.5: 8.968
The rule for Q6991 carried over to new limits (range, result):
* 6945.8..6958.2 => 9.184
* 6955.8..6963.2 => 8.83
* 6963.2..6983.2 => 8.694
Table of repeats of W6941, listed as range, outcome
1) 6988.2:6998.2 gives 8.58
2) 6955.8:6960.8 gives 8.79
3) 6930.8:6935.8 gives 8.85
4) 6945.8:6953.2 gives 9.15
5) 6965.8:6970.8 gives 8.61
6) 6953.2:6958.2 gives 8.89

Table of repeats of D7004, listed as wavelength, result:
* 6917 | 9.561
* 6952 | 9.092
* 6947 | 9.184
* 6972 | 8.627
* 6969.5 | 8.604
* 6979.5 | 8.646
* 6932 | 8.864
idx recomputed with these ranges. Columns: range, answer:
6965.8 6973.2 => 8.604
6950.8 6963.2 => 8.708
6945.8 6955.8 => 8.952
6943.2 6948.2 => 9.104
